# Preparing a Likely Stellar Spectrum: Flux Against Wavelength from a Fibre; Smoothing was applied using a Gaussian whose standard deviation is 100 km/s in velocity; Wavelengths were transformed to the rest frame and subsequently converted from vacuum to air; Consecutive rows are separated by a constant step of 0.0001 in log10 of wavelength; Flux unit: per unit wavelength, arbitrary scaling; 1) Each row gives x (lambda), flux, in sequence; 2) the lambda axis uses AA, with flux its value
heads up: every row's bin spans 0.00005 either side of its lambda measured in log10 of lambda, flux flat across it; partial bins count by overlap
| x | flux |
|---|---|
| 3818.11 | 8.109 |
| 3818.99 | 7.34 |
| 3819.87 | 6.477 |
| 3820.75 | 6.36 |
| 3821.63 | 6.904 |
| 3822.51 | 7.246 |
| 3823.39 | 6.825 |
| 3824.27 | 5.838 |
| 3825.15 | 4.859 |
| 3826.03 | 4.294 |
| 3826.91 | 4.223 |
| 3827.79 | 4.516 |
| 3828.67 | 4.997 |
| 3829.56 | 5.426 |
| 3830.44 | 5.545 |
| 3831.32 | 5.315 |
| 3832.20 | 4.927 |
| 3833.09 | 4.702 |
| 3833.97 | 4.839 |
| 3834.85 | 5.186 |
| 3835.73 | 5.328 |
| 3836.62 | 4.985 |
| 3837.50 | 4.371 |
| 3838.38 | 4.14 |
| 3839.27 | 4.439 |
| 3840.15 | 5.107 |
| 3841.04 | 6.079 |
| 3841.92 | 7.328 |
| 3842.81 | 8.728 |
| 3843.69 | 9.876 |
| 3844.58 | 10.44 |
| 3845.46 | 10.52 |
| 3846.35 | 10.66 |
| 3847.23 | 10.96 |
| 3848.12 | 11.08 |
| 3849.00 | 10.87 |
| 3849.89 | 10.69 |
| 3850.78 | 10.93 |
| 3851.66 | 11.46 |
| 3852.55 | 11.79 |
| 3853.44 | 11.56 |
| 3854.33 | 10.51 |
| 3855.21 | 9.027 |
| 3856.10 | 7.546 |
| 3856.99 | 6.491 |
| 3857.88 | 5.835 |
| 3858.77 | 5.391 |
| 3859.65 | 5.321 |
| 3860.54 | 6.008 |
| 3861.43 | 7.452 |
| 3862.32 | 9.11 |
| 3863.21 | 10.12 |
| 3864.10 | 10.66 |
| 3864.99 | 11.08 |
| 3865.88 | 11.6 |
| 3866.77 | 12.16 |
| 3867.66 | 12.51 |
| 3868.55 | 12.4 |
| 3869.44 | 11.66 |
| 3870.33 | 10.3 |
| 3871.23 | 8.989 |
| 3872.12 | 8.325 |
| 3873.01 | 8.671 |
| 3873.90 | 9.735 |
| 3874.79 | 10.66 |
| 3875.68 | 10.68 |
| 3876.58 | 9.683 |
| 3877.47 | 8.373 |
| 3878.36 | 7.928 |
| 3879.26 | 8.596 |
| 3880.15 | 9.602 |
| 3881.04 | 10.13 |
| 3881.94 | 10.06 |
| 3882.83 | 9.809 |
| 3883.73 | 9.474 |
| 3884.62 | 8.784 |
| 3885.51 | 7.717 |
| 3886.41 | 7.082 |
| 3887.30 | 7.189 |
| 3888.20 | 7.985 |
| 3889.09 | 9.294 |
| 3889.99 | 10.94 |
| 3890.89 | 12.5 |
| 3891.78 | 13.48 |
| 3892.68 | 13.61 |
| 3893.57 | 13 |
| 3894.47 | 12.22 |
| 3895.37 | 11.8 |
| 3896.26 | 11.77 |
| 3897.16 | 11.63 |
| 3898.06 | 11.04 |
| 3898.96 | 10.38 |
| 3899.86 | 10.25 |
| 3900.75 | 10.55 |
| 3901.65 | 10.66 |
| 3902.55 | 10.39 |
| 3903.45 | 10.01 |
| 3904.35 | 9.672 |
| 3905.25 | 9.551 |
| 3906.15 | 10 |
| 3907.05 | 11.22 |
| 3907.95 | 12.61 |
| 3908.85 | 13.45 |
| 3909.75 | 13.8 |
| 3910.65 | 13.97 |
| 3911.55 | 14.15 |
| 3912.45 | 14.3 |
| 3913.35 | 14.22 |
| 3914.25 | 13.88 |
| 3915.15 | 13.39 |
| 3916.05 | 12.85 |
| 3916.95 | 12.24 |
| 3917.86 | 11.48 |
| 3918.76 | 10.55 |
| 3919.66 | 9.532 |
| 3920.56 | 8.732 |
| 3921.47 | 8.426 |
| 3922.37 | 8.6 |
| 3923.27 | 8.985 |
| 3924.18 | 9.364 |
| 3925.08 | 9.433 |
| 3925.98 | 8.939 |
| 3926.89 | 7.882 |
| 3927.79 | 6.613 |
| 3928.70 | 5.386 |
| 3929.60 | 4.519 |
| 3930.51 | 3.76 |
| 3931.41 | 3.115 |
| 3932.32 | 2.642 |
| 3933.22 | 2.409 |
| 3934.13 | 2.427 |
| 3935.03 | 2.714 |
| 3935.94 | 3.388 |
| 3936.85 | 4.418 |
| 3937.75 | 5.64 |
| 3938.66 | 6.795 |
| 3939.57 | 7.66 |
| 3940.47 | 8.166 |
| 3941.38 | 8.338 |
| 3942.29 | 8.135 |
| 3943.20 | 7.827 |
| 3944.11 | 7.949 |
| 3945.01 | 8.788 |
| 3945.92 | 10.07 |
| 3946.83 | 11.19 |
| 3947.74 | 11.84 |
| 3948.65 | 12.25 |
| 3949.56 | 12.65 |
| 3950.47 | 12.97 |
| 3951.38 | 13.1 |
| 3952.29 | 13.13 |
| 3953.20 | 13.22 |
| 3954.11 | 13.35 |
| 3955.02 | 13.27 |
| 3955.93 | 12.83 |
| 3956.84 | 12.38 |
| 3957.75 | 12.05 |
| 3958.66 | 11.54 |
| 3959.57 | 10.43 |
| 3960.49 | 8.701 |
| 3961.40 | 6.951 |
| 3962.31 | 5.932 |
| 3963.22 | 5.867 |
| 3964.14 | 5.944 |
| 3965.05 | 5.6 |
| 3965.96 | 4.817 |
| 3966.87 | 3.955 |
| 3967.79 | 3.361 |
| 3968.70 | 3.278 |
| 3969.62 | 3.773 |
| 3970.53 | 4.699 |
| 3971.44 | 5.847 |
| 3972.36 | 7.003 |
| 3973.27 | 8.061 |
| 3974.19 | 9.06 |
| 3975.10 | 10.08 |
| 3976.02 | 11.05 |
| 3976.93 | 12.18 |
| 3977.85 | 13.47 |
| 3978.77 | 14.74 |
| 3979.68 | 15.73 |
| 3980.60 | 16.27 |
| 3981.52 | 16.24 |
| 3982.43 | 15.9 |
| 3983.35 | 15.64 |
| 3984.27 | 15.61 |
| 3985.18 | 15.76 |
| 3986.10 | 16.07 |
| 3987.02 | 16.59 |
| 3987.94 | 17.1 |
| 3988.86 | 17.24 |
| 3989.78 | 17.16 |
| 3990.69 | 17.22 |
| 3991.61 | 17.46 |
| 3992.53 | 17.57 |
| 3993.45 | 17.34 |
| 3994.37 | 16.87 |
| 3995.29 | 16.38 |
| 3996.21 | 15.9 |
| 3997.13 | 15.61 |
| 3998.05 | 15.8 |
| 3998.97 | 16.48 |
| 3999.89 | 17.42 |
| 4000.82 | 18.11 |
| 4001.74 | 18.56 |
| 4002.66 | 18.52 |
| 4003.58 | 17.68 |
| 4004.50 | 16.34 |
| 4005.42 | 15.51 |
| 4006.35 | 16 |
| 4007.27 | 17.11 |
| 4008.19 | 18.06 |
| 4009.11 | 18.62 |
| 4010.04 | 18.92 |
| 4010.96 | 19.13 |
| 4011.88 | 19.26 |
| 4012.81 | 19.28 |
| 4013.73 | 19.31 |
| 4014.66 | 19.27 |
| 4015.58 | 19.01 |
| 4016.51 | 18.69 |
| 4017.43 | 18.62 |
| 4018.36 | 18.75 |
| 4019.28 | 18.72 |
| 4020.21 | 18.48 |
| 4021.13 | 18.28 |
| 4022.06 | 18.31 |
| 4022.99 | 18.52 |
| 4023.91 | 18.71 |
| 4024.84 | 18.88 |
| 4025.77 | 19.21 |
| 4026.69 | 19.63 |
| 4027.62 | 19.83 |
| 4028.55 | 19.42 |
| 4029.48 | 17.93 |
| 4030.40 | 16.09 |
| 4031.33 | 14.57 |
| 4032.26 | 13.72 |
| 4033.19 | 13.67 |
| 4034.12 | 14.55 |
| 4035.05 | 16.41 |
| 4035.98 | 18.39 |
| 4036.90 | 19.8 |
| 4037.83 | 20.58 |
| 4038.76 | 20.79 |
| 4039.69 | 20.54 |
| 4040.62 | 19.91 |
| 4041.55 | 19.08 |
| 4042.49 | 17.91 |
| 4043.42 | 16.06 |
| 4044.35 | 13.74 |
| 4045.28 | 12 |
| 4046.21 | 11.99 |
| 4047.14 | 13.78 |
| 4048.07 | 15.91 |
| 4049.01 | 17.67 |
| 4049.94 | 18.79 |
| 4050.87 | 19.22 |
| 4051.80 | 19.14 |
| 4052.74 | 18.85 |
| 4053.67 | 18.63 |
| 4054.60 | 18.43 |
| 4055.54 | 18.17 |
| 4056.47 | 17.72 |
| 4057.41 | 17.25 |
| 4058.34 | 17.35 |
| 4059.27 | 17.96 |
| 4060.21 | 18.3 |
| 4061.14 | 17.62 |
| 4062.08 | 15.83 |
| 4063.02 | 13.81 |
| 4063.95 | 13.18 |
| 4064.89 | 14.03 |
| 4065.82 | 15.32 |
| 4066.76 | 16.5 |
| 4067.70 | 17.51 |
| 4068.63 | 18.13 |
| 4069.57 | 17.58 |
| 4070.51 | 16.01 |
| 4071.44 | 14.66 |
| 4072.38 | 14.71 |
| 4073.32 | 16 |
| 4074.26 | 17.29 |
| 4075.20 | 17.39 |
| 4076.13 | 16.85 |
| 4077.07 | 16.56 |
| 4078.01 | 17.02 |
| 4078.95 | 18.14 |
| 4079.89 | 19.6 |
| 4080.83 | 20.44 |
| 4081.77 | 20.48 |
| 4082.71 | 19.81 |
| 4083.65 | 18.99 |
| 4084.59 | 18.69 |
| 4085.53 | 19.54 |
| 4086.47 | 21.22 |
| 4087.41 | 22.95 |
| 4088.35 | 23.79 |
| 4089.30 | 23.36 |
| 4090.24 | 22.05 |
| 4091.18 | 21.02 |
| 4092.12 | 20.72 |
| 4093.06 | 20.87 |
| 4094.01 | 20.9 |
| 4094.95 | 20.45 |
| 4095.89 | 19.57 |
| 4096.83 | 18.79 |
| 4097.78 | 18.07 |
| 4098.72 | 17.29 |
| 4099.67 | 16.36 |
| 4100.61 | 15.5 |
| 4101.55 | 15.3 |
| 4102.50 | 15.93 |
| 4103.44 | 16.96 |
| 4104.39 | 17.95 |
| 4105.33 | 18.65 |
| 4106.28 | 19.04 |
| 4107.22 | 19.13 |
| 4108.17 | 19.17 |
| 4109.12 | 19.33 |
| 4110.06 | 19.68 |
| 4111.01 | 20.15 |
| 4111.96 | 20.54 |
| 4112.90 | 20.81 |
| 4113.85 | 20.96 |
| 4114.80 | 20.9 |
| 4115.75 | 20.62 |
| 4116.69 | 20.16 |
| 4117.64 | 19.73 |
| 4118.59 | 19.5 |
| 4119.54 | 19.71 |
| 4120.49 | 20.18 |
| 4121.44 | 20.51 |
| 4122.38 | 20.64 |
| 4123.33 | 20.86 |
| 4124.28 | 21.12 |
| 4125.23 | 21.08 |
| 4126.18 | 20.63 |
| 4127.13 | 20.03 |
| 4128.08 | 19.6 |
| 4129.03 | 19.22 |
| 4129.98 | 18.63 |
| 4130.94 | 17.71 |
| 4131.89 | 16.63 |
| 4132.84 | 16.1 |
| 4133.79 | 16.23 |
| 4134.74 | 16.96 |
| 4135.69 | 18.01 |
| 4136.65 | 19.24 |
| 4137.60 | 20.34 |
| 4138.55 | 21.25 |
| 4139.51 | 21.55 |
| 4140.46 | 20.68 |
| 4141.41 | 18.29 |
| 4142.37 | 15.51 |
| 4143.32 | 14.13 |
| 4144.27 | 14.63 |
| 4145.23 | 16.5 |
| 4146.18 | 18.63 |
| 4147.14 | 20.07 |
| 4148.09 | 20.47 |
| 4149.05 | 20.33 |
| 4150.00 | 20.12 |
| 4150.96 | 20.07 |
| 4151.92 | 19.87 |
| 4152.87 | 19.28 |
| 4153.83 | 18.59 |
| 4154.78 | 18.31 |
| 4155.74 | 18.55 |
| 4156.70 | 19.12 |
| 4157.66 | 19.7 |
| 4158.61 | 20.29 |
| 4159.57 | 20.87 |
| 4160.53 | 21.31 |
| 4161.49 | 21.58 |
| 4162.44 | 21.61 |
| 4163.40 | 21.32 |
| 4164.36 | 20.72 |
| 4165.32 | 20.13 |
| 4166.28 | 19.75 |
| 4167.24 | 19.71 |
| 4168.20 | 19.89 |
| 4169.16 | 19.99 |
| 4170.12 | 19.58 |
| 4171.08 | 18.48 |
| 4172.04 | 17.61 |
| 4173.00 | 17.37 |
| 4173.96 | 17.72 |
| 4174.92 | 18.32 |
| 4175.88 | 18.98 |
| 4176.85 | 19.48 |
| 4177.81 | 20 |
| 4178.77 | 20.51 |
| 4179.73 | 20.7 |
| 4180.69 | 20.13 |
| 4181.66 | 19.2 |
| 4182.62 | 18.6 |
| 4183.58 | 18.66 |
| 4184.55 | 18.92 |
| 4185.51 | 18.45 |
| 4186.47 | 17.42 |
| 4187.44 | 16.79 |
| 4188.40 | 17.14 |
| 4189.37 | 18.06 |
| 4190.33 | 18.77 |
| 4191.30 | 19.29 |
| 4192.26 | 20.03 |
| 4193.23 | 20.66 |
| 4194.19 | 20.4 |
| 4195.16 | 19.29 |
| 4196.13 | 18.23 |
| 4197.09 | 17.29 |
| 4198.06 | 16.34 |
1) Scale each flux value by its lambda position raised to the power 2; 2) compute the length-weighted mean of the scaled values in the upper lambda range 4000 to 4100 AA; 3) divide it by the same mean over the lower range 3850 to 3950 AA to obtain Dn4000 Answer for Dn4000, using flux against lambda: 2.05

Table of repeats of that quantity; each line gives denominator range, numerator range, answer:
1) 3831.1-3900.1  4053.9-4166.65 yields 2.32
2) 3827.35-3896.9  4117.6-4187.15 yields 2.51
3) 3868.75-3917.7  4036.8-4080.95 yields 1.71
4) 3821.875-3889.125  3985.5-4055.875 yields 2.33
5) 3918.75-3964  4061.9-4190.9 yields 2.45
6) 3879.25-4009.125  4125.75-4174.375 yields 1.90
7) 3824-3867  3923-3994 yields 1.38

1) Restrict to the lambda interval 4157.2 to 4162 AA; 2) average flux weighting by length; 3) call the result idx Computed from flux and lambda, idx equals 20.8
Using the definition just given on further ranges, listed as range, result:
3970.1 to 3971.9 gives 5.29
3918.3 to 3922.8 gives 9.18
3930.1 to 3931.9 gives 3.42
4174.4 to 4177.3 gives 18.9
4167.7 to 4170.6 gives 19.8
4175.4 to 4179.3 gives 19.7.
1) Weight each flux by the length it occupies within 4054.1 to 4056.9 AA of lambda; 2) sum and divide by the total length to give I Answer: 18.1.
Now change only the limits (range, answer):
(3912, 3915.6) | 14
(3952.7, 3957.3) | 13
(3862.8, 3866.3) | 10.9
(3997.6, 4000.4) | 16.5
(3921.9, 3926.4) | 9.08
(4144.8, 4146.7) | 17.6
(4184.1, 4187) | 18.2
